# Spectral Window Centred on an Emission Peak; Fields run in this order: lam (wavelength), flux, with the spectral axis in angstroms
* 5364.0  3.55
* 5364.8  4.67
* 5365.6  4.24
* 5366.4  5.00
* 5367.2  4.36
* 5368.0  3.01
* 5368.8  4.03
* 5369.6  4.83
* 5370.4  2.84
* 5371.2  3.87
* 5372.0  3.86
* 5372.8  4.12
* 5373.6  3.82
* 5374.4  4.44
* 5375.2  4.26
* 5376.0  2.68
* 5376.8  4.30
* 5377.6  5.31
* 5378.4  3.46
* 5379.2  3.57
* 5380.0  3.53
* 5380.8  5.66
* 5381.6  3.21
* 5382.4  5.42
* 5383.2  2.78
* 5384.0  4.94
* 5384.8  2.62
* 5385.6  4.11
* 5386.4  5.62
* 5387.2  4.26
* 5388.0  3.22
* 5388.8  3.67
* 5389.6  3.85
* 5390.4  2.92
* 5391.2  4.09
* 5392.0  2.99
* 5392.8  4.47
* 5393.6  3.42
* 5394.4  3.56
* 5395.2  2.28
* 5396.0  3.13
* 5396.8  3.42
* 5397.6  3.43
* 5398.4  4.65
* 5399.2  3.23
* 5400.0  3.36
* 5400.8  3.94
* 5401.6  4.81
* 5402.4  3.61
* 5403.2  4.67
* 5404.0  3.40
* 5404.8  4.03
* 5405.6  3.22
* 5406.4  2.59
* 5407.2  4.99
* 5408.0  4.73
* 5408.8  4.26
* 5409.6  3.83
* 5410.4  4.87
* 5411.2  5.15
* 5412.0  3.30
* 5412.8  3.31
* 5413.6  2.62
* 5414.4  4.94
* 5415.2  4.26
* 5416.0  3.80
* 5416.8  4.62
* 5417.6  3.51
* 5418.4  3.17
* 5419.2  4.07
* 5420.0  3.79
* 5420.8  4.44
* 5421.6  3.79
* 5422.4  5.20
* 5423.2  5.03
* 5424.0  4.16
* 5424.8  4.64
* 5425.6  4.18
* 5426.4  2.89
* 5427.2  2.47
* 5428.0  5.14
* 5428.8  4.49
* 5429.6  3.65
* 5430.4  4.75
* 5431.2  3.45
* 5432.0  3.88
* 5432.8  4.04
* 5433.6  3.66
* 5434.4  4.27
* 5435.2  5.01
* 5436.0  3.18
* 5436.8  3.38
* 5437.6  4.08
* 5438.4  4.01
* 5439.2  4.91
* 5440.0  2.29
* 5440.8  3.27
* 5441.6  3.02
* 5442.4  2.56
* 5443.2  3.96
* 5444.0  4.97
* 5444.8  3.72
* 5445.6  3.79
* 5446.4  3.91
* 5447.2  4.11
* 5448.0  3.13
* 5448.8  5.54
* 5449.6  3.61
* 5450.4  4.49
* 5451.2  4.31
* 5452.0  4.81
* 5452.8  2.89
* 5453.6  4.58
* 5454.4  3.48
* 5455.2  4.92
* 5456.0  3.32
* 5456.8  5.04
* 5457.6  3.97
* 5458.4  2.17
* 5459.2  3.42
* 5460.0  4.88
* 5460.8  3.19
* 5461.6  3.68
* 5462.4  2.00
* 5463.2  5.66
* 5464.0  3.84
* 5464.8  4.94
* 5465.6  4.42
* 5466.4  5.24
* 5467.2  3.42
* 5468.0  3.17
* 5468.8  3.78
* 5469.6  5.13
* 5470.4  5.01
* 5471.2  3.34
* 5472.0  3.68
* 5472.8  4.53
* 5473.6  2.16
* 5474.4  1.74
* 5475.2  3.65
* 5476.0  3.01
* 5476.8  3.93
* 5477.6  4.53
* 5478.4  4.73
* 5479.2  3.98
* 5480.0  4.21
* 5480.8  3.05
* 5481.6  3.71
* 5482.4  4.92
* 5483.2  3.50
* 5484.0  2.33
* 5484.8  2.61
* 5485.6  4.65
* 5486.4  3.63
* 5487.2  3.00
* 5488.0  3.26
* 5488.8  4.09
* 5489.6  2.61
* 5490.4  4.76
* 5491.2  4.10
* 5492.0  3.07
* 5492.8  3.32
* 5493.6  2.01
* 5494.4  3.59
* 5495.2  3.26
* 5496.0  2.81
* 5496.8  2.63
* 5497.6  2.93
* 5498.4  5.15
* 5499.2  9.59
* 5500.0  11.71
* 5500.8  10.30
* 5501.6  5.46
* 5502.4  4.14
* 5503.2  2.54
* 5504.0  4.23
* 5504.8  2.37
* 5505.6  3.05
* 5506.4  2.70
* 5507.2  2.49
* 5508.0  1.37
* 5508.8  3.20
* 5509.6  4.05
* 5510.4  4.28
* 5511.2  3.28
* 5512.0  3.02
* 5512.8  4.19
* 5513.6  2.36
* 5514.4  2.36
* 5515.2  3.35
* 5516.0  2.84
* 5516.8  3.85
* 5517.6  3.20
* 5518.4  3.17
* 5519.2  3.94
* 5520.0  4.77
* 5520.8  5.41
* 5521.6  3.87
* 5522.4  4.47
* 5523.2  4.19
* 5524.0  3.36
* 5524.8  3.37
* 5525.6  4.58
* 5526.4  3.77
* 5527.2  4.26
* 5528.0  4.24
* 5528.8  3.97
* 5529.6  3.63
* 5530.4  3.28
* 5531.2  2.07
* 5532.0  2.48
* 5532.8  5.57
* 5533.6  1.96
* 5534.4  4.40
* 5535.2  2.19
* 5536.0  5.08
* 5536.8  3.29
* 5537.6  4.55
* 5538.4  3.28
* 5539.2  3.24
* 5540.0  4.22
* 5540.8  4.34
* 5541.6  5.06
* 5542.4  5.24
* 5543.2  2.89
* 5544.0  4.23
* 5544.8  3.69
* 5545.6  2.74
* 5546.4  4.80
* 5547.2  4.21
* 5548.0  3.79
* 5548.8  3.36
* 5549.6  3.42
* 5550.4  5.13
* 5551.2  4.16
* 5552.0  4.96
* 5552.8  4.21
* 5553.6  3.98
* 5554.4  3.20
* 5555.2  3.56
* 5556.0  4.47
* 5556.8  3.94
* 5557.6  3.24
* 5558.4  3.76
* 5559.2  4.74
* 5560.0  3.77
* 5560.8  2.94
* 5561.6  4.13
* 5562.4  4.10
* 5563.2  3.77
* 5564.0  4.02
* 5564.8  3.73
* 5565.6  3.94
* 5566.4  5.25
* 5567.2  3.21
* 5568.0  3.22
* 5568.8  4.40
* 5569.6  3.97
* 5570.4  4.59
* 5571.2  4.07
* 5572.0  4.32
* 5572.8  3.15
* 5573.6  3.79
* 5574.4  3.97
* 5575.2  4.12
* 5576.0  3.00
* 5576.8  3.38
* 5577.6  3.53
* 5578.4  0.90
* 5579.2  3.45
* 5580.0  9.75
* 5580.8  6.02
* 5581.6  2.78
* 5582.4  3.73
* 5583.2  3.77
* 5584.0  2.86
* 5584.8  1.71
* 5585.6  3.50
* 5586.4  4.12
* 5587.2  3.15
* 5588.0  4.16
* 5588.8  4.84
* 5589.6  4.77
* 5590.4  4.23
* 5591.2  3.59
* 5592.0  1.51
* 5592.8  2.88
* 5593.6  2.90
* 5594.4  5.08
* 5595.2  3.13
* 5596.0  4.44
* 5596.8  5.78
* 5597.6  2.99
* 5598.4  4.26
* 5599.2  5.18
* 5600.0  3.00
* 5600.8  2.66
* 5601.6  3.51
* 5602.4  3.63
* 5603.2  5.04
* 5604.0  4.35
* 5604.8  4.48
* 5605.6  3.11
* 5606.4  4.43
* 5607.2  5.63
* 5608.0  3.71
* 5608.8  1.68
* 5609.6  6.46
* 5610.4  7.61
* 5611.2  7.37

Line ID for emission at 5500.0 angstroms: H-beta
